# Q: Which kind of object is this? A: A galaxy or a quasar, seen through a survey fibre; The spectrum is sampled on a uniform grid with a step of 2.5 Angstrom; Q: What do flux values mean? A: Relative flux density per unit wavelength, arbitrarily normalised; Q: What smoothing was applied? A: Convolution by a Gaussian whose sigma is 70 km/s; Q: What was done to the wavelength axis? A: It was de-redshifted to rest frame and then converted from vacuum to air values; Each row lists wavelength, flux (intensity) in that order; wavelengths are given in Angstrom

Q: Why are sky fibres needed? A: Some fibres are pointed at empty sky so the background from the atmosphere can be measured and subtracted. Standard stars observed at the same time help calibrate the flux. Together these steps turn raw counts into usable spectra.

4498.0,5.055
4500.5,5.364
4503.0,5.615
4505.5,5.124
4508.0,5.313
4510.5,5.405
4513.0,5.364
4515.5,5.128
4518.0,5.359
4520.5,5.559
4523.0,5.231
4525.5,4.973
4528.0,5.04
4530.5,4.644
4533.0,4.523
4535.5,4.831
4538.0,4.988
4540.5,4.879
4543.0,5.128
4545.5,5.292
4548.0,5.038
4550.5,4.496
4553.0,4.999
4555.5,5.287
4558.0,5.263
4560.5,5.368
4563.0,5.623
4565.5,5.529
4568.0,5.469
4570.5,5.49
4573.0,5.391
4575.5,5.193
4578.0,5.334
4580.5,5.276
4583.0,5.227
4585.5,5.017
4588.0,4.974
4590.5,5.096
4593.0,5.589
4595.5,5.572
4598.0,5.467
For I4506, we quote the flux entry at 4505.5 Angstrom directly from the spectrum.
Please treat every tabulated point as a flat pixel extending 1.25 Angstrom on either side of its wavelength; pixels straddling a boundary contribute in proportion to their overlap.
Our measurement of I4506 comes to 5.124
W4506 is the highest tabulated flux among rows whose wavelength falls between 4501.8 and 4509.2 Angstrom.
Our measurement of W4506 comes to 5.615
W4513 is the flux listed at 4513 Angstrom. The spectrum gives 5.364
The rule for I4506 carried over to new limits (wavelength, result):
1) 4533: 4.523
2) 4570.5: 5.49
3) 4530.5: 4.644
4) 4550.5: 4.496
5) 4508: 5.313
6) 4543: 5.128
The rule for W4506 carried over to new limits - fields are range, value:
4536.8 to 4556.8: 5.292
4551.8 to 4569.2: 5.623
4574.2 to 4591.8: 5.334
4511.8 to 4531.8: 5.559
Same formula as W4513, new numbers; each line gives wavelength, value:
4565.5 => 5.529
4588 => 4.974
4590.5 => 5.096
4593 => 5.589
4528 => 5.04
